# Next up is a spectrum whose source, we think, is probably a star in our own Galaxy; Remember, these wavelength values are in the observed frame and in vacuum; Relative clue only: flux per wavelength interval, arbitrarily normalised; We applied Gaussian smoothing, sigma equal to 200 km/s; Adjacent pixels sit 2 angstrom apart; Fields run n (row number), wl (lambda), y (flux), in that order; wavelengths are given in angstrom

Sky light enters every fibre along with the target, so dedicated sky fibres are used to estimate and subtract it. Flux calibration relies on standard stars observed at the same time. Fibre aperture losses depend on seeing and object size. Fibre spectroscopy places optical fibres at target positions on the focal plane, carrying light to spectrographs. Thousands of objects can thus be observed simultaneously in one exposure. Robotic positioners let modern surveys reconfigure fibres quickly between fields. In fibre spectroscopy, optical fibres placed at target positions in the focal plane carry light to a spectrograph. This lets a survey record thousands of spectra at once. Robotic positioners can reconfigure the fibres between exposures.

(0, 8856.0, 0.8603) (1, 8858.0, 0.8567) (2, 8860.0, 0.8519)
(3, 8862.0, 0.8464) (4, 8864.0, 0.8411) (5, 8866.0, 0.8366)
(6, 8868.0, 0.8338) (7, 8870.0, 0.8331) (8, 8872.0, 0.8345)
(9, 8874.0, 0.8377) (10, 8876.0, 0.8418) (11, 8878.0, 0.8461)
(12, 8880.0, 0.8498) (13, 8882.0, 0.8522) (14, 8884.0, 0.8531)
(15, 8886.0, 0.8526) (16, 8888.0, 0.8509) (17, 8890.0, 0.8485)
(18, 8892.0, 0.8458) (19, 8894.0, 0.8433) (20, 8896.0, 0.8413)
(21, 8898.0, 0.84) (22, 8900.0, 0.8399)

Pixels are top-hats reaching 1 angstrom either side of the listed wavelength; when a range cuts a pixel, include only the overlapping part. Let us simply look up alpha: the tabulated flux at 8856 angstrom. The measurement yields 0.8603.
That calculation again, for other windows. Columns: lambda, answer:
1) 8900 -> 0.8399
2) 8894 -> 0.8433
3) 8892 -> 0.8458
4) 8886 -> 0.8526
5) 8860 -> 0.8519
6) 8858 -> 0.8567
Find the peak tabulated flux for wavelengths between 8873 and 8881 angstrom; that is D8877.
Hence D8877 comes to 0.8498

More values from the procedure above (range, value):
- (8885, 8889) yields 0.8526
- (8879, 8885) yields 0.8531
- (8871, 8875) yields 0.8377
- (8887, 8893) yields 0.8509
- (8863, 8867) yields 0.8411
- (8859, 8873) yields 0.8519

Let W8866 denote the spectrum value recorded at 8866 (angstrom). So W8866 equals 0.8366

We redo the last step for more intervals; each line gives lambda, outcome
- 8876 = 0.8418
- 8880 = 0.8498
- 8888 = 0.8509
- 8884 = 0.8531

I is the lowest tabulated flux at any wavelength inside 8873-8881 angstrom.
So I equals 0.8377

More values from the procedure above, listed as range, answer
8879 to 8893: 0.8458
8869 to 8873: 0.8331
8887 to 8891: 0.8485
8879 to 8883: 0.8498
